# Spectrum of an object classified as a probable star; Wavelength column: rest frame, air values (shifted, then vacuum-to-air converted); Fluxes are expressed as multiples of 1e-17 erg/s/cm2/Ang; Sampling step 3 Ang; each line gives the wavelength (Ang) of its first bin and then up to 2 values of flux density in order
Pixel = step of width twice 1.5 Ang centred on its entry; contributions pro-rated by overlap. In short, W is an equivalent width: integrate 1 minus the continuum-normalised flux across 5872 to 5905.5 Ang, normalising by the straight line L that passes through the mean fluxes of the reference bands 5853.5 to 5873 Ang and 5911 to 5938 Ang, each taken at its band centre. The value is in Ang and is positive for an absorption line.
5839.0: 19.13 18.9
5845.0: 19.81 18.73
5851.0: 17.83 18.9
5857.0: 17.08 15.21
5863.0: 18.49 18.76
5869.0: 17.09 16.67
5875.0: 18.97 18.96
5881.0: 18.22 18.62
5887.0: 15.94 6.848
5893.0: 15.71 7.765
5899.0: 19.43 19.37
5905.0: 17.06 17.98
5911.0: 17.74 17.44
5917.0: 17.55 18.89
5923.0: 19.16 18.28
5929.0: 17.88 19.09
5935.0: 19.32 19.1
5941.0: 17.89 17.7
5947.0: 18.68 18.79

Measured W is 3.3 Ang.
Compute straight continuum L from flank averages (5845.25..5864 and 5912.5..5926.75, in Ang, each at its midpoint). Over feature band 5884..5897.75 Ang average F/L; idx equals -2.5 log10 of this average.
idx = 0.40 mag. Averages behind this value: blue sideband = 17.8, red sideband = 18.3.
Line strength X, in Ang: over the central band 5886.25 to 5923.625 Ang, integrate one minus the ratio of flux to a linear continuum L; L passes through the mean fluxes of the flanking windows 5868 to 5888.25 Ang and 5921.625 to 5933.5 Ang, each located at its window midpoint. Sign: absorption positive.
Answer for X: 4.3 Ang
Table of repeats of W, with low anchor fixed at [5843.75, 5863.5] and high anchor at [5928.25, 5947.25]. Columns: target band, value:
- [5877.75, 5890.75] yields 1.6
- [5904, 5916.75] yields 0.5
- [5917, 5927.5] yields -0.1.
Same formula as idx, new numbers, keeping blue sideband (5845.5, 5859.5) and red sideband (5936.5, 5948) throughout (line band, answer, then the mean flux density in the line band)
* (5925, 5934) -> -0.01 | 18.5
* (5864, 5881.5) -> 0.00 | 18.1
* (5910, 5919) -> 0.04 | 17.6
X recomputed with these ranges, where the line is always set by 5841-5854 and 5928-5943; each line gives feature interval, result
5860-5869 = 0.47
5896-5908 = 0.98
